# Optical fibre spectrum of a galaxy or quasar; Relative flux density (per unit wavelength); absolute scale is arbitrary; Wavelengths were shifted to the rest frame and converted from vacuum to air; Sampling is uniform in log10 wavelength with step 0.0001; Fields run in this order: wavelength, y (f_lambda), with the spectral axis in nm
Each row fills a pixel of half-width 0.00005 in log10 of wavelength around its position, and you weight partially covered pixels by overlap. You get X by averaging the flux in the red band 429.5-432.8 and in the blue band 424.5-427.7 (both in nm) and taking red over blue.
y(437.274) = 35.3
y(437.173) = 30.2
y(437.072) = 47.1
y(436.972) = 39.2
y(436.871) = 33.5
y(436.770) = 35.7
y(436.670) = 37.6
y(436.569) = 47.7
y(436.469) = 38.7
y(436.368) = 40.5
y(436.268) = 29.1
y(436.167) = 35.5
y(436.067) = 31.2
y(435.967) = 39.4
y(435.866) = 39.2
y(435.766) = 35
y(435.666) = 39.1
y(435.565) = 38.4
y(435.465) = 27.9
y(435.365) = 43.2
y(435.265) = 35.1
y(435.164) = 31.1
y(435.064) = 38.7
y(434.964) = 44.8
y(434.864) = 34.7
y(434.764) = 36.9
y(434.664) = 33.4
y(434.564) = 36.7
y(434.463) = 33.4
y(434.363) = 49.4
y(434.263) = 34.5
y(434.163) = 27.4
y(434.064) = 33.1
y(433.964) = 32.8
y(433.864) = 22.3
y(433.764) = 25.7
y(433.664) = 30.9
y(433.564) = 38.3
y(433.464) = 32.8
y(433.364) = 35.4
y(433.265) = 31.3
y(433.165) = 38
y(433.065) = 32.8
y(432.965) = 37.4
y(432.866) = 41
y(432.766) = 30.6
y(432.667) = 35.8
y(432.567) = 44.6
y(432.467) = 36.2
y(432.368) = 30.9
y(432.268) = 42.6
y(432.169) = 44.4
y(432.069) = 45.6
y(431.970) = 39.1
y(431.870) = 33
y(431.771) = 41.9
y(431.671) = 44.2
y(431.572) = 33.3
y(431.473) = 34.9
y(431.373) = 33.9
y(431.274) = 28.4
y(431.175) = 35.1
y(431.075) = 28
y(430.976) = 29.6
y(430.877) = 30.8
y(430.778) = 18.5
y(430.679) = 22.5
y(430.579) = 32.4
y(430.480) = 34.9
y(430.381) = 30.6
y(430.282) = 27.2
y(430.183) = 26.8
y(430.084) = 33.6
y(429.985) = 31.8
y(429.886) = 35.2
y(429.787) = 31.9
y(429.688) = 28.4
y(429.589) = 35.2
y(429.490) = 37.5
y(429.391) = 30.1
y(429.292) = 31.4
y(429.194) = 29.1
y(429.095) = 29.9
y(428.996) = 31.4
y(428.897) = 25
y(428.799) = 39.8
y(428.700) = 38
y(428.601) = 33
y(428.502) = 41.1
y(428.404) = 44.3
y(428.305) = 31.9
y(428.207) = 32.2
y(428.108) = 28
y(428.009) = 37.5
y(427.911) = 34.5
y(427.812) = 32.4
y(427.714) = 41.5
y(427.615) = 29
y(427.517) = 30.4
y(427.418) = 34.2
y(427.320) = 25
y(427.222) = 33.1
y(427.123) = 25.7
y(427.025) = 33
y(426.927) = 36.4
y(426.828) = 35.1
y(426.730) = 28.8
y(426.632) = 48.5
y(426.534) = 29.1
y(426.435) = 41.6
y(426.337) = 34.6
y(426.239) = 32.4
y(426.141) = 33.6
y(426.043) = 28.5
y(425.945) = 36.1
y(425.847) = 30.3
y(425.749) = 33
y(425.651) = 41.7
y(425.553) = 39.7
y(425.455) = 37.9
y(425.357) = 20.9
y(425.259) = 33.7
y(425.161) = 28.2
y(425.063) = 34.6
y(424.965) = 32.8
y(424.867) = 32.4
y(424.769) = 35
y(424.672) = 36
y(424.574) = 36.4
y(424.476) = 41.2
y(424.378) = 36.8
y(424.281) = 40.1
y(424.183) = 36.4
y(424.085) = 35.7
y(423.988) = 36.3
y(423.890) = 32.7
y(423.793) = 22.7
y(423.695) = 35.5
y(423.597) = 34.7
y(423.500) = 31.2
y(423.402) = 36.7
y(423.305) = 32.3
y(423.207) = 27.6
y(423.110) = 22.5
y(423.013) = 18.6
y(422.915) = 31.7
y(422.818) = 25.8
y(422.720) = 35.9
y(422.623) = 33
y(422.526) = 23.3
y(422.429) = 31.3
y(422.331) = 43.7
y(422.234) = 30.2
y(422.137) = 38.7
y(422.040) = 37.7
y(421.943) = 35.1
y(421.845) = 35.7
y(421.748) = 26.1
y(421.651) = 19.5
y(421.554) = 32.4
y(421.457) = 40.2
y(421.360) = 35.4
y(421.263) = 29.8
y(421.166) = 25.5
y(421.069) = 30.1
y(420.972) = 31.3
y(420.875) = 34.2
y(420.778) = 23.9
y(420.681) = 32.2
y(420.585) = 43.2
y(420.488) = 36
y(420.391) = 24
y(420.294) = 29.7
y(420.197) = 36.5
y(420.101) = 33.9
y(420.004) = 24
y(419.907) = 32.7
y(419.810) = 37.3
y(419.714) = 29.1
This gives 1.0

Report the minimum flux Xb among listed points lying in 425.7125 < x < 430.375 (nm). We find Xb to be 25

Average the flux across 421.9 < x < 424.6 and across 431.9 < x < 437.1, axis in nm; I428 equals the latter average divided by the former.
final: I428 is 1.1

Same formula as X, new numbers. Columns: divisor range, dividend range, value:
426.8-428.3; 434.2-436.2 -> 1.13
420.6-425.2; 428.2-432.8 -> 1.04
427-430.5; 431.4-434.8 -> 1.10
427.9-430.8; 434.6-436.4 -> 1.13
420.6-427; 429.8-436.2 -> 1.05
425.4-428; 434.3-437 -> 1.09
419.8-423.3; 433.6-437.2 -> 1.15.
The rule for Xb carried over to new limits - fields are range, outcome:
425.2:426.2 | 20.9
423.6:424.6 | 22.7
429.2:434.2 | 18.5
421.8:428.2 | 18.6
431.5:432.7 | 30.9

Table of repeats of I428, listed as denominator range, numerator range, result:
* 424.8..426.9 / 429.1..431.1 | 0.89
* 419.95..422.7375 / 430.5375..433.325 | 1.09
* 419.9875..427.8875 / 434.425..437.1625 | 1.13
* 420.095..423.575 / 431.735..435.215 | 1.14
